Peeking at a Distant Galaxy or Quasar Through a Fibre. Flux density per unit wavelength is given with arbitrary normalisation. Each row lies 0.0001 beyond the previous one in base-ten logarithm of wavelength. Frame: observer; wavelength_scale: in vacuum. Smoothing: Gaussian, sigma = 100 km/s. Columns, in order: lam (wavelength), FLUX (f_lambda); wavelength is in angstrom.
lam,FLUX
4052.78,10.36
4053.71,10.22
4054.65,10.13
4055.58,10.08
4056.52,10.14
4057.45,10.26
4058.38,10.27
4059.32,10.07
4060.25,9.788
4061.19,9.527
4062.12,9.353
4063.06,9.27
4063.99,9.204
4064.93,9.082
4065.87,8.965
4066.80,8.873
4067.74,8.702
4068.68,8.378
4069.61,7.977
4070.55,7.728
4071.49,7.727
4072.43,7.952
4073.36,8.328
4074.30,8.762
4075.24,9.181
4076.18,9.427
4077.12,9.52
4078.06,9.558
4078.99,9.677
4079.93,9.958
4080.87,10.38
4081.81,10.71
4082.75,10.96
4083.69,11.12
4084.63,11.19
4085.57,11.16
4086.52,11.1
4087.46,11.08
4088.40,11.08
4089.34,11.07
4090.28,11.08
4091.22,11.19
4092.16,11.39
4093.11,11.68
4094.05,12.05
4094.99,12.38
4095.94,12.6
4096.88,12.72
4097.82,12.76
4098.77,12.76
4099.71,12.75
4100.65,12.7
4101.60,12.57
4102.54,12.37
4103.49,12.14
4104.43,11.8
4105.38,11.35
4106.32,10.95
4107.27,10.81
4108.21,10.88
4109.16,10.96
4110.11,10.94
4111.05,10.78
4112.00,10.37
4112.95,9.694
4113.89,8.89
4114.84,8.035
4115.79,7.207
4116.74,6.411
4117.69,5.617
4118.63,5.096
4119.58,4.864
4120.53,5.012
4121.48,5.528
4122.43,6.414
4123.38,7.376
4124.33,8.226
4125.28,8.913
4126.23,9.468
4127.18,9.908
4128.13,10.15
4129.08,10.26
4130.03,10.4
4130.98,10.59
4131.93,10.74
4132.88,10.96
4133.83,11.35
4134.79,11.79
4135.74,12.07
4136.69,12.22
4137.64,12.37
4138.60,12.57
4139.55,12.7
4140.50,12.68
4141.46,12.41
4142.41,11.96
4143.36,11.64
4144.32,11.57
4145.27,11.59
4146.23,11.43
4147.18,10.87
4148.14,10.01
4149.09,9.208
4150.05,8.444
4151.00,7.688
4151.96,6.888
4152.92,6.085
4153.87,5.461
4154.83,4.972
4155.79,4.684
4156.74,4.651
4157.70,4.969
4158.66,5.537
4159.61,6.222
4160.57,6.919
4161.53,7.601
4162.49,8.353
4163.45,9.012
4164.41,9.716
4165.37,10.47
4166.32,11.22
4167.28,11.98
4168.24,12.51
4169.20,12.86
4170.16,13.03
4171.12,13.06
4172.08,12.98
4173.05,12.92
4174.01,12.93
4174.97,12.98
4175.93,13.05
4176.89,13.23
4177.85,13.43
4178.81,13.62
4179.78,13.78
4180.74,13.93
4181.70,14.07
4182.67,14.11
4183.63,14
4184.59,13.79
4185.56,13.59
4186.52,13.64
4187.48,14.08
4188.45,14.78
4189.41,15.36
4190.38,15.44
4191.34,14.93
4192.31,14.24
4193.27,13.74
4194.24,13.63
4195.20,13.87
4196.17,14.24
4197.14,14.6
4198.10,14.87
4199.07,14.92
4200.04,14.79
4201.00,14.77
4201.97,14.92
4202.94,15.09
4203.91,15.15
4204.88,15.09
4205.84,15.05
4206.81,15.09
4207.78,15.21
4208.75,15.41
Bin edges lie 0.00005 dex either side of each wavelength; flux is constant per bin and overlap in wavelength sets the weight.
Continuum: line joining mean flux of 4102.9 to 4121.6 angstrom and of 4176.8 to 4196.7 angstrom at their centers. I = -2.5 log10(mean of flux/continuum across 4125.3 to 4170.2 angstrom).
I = 0.16 mag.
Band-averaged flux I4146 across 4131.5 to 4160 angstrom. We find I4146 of 9.53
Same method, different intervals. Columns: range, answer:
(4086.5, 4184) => 10.4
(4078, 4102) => 11.5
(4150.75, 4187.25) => 10.6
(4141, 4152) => 10.4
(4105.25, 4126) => 8.34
